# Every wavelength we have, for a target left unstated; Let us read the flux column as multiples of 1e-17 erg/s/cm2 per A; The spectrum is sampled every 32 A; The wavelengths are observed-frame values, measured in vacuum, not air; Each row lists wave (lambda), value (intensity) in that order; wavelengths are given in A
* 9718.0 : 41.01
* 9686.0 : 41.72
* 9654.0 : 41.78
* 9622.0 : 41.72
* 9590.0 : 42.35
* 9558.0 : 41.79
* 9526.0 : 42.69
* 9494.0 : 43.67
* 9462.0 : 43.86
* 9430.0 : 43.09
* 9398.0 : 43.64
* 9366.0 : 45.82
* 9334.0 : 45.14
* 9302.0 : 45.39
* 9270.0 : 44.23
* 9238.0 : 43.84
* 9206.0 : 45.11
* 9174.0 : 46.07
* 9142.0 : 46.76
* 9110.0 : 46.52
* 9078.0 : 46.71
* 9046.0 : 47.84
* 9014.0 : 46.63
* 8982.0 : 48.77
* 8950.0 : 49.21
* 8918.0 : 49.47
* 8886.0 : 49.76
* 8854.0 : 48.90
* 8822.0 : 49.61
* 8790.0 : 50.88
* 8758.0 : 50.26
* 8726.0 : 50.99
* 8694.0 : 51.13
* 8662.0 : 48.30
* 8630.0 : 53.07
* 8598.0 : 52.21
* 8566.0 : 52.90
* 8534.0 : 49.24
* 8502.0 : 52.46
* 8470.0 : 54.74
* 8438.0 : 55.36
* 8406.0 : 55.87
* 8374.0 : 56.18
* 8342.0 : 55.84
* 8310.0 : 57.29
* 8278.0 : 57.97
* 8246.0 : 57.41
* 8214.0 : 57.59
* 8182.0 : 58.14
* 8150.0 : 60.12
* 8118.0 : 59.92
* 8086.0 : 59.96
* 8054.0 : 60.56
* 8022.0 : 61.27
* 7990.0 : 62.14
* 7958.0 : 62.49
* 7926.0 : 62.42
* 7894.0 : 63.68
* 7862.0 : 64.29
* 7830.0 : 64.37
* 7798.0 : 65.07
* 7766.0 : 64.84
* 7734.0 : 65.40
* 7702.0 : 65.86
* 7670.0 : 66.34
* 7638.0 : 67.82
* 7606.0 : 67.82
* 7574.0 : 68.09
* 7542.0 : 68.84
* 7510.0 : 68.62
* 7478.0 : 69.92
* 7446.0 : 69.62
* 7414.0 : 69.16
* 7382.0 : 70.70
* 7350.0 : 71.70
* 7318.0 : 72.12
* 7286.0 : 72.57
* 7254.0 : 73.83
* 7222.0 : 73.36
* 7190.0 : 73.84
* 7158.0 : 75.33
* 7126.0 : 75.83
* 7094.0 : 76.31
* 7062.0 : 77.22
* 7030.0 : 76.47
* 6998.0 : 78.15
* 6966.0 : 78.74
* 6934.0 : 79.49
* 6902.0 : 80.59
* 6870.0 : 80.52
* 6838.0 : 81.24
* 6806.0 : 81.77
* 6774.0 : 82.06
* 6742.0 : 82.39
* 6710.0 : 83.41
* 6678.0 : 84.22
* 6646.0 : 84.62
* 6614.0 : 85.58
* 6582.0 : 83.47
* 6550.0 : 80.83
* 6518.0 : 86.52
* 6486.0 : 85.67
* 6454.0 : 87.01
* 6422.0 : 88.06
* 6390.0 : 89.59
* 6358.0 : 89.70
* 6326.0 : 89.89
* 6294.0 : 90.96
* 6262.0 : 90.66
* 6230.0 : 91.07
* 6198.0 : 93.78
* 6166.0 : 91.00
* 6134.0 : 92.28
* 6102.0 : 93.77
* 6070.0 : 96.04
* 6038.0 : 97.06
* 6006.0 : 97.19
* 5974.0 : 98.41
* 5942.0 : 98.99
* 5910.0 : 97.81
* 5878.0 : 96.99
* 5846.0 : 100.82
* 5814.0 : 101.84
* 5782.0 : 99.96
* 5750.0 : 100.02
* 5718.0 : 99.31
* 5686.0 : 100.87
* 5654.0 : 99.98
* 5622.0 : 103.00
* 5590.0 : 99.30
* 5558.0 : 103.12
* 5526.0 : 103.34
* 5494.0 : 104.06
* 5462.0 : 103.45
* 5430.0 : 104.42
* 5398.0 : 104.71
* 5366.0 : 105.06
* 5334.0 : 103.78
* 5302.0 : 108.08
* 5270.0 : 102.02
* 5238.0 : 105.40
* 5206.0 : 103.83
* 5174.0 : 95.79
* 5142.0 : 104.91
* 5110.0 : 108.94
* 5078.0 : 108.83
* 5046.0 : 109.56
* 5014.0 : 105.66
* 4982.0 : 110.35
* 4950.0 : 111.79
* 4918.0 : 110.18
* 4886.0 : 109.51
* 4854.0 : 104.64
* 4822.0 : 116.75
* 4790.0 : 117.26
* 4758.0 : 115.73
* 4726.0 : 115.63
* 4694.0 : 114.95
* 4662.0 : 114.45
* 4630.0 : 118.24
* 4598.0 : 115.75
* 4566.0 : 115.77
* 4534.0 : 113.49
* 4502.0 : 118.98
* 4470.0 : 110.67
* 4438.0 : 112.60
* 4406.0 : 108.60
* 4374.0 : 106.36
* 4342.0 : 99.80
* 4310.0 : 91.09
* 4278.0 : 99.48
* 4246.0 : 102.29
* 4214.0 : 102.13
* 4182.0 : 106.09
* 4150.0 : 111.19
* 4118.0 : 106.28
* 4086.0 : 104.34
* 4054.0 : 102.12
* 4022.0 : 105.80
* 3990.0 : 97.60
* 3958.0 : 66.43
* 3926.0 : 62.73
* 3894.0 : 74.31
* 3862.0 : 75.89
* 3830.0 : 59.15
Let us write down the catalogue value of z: 0.00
